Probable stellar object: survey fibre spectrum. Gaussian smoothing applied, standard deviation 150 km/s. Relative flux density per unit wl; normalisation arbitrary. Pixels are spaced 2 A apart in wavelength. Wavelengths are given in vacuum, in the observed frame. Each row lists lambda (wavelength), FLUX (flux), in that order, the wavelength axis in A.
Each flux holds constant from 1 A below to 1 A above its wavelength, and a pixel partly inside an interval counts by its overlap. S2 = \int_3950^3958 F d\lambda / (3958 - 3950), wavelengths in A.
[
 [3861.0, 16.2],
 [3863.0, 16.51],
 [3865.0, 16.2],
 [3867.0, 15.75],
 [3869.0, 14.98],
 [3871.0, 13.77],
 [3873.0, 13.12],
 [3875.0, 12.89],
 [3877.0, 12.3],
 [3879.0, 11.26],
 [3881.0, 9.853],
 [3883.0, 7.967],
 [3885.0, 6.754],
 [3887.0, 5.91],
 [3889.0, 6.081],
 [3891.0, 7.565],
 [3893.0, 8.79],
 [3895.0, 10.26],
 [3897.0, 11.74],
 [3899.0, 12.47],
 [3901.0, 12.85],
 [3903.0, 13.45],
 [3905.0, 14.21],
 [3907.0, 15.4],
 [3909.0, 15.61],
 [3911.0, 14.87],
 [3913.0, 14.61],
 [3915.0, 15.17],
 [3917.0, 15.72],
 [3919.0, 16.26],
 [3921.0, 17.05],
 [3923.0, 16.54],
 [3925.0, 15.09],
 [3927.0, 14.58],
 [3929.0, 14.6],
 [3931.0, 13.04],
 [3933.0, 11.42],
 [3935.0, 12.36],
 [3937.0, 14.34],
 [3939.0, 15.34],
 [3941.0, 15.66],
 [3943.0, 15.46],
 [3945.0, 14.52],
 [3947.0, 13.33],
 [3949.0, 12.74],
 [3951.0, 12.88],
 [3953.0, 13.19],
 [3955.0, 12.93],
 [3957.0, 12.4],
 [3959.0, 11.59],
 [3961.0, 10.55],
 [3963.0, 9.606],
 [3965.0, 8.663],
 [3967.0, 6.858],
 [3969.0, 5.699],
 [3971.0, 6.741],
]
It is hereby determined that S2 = 12.8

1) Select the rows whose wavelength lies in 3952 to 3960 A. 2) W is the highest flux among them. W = 13.19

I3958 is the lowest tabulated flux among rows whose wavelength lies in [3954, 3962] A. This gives 10.55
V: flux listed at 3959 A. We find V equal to 11.59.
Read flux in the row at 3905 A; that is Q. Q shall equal 14.21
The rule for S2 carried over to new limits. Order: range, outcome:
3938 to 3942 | 15.5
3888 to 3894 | 7.48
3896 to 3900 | 12.1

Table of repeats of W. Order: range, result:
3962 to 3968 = 9.606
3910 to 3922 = 17.05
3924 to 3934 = 15.09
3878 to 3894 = 11.26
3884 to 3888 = 6.754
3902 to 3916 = 15.61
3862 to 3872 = 16.51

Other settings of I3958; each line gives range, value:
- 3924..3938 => 11.42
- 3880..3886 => 6.754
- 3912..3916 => 14.61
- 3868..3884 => 7.967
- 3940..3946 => 14.52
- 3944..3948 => 13.33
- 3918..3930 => 14.58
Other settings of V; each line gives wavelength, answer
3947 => 13.33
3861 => 16.2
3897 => 11.74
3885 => 6.754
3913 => 14.61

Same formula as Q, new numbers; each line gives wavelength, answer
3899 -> 12.47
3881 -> 9.853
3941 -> 15.66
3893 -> 8.79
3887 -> 5.91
